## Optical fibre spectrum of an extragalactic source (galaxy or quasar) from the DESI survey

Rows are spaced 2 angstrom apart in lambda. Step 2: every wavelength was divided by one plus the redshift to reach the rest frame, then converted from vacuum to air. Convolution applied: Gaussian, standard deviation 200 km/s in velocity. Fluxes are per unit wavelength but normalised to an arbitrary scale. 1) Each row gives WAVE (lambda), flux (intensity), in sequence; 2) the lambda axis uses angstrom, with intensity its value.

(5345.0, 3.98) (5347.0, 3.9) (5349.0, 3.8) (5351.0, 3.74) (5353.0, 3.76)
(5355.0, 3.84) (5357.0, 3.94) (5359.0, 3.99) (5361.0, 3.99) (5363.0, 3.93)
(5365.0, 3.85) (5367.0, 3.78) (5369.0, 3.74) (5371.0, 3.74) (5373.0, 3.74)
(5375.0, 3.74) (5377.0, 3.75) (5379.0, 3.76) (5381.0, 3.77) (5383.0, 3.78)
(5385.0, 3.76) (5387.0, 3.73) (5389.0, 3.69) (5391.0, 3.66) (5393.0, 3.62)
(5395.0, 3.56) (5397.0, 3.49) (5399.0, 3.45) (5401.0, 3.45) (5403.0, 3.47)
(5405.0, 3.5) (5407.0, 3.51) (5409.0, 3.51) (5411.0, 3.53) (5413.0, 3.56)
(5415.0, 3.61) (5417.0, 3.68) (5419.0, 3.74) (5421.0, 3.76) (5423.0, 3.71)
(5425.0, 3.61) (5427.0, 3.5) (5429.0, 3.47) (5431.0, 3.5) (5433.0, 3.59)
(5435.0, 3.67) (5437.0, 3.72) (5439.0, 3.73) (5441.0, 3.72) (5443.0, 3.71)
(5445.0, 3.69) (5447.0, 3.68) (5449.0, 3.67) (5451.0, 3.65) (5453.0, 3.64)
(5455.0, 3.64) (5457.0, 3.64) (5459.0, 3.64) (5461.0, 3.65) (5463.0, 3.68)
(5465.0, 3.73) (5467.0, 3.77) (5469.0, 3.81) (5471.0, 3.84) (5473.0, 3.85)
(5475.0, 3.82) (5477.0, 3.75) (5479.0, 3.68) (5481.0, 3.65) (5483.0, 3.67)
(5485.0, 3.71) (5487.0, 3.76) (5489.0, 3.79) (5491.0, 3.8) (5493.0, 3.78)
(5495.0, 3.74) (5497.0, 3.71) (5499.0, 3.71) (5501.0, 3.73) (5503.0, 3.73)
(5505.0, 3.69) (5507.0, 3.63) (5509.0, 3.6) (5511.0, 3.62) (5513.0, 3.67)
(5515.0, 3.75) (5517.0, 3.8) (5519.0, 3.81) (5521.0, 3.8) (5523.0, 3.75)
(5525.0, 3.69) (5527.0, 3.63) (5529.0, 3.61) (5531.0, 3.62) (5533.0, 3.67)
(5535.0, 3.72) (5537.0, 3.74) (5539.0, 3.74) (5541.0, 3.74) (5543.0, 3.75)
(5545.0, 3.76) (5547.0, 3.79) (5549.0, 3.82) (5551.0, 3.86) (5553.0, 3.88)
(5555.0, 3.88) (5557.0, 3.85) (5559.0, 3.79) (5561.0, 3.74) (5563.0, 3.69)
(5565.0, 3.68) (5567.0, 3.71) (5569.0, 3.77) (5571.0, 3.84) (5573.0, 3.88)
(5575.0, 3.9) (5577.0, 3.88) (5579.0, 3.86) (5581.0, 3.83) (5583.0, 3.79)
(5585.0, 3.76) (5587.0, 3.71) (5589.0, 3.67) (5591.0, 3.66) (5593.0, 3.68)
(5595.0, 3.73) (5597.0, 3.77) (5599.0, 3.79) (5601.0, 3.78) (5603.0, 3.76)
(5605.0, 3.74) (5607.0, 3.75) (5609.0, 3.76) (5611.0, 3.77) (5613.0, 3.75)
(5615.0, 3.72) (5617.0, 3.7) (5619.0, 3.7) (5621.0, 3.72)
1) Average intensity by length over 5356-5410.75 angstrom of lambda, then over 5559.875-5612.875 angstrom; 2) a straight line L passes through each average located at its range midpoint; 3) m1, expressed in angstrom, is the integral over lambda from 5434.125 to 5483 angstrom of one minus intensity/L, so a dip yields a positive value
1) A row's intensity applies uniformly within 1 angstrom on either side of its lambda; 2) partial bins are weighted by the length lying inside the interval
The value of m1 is 0.2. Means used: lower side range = 3.7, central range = 3.71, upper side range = 3.77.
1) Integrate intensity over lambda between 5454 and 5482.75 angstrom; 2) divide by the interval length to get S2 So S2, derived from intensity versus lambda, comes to 3.72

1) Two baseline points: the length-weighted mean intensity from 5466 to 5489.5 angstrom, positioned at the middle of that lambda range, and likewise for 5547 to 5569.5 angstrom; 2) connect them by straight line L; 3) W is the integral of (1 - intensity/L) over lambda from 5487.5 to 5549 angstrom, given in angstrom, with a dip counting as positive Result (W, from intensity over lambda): 0.9 angstrom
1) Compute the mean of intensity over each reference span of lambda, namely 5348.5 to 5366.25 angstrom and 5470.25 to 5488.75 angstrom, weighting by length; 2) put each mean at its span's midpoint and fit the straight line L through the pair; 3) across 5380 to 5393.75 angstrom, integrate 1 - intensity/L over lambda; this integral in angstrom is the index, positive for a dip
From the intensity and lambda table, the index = 0.4 angstrom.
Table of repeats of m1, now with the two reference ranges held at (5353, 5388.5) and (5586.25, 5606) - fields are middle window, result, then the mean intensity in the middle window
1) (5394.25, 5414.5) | 1.6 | 3.5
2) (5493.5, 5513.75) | 0.4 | 3.69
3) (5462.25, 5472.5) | 0.0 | 3.77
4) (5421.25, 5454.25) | 1.2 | 3.64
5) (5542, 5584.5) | -0.7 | 3.81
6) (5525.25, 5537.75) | 0.3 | 3.67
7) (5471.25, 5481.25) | 0.0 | 3.76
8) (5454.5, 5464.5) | 0.3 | 3.65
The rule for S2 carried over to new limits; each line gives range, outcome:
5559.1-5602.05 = 3.77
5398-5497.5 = 3.66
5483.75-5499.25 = 3.75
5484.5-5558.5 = 3.74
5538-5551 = 3.77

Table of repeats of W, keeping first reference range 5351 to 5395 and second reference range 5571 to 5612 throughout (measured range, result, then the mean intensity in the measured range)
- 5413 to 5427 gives 0.4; 3.66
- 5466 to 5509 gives 0.4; 3.74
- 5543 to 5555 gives -0.1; 3.82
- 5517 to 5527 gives 0.1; 3.75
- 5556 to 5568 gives 0.1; 3.74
